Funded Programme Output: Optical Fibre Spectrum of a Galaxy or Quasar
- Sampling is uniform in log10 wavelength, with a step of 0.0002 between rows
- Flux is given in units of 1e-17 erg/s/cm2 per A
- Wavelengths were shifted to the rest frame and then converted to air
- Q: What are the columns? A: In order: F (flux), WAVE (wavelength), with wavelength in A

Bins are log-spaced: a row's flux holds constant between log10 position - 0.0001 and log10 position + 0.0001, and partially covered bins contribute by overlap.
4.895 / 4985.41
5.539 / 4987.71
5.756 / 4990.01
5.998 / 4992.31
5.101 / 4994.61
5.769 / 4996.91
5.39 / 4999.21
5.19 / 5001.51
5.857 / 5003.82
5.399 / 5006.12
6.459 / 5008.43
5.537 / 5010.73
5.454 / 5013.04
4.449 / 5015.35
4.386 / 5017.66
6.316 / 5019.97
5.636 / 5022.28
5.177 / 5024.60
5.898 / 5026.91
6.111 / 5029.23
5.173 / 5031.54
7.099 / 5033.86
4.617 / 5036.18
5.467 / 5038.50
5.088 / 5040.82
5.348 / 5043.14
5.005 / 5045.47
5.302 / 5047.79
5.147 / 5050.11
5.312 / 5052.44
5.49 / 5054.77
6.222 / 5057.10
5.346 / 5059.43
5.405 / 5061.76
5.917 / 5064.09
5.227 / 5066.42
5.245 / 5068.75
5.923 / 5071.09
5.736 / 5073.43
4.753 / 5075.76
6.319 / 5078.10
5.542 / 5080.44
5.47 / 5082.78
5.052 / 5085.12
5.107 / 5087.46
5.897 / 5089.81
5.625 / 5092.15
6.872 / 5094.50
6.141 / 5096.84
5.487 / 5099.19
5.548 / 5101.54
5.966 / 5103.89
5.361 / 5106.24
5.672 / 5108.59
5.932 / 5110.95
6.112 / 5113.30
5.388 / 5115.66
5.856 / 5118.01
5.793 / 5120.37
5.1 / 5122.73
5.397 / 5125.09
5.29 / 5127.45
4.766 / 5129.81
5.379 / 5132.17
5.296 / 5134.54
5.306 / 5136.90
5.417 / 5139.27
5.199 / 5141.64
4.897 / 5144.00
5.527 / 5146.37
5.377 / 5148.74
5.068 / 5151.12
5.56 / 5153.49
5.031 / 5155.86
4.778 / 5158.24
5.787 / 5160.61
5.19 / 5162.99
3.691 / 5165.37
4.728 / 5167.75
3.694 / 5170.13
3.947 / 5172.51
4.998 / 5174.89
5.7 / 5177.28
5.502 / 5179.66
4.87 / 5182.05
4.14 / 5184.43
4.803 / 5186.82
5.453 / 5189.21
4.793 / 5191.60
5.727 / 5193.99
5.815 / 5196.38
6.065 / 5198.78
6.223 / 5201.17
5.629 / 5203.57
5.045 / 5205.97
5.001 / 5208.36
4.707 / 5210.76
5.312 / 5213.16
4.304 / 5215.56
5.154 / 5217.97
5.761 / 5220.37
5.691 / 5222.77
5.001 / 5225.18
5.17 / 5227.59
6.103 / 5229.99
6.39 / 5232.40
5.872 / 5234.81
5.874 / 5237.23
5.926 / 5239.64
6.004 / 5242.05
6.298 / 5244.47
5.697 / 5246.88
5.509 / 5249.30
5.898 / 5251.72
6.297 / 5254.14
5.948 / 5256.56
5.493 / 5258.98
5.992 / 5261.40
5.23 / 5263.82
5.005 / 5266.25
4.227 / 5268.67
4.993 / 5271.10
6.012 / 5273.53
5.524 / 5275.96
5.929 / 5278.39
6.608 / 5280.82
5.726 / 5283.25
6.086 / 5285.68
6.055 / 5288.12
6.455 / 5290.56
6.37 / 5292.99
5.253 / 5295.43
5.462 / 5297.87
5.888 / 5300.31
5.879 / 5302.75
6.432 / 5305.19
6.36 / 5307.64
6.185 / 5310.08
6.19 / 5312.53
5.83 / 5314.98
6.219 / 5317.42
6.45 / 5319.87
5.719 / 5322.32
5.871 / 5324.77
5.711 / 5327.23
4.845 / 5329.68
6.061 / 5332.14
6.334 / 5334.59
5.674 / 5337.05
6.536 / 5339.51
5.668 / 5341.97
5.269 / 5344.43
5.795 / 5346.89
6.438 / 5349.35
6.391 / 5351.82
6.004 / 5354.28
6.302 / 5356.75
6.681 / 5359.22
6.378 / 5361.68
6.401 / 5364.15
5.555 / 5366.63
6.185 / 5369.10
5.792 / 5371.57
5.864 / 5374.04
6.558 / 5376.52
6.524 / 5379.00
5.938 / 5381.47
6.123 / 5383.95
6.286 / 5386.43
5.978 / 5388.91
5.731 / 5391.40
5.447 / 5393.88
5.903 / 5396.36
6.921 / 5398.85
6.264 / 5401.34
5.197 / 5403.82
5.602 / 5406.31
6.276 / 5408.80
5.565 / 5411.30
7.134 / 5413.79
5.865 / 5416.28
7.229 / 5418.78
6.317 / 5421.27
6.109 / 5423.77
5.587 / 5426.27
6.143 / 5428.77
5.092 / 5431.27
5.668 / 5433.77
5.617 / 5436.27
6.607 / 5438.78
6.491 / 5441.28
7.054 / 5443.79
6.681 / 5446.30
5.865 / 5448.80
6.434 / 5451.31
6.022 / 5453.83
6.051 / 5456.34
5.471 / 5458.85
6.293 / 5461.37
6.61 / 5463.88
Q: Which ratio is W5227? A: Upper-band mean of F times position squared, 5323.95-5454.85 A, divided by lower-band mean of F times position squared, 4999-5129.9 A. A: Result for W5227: 1.2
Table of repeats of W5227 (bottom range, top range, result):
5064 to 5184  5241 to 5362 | 1.18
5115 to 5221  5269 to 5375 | 1.23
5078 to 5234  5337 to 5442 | 1.24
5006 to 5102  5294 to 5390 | 1.22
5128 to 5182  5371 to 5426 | 1.33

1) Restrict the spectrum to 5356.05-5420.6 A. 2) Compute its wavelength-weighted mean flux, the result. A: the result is 6.14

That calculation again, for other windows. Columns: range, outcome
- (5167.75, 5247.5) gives 5.34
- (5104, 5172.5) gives 5.22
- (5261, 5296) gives 5.7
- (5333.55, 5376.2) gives 6.08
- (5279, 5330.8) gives 5.98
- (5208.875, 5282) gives 5.59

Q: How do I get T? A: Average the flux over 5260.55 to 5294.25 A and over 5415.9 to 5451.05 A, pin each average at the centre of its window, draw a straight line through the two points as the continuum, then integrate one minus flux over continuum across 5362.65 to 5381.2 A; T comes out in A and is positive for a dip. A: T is -0.36 A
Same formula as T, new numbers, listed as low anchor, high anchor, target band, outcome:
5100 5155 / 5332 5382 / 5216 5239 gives 0.4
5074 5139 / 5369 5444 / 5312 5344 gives 0.2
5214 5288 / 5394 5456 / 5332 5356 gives -0.4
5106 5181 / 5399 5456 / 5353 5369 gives -0.8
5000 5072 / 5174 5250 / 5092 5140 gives -1.2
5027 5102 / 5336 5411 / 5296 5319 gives -0.3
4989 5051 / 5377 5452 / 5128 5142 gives 1.1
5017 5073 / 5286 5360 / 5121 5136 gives 1.1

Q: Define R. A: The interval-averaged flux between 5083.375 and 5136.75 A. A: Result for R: 5.59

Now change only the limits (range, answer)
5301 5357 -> 6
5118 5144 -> 5.3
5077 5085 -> 5.68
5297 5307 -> 5.96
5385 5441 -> 6.03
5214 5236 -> 5.49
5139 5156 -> 5.27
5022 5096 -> 5.55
